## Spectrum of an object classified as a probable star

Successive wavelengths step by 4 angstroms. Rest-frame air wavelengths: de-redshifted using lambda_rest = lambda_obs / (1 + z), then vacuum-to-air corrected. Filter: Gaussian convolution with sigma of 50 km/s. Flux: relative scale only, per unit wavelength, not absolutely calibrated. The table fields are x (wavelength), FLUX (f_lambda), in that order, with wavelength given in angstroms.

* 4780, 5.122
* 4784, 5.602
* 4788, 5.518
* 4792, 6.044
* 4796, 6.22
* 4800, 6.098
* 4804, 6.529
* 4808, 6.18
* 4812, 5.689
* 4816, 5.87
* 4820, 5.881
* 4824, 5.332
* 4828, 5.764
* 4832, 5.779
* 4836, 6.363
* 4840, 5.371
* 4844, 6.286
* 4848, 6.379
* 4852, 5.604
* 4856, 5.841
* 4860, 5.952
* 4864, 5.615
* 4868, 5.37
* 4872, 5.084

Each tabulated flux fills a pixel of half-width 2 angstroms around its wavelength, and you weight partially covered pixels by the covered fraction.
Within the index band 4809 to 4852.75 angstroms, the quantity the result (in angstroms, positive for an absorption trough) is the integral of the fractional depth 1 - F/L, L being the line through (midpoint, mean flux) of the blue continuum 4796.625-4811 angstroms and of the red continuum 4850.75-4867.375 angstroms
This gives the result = 0.8 angstroms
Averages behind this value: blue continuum 6.22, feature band 5.86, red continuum 5.73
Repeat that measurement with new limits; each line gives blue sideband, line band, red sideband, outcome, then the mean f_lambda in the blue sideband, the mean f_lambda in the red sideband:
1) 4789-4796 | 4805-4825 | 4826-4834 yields 0.07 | 6.02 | 5.77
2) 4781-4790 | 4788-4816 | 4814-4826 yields -2.33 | 5.51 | 5.69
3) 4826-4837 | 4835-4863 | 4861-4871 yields -1.14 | 5.93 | 5.5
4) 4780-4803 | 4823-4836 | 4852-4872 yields -0.07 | 5.86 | 5.62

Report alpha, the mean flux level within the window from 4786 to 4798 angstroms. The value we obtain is 5.93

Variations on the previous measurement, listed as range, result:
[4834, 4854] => 6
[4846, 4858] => 5.94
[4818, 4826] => 5.61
